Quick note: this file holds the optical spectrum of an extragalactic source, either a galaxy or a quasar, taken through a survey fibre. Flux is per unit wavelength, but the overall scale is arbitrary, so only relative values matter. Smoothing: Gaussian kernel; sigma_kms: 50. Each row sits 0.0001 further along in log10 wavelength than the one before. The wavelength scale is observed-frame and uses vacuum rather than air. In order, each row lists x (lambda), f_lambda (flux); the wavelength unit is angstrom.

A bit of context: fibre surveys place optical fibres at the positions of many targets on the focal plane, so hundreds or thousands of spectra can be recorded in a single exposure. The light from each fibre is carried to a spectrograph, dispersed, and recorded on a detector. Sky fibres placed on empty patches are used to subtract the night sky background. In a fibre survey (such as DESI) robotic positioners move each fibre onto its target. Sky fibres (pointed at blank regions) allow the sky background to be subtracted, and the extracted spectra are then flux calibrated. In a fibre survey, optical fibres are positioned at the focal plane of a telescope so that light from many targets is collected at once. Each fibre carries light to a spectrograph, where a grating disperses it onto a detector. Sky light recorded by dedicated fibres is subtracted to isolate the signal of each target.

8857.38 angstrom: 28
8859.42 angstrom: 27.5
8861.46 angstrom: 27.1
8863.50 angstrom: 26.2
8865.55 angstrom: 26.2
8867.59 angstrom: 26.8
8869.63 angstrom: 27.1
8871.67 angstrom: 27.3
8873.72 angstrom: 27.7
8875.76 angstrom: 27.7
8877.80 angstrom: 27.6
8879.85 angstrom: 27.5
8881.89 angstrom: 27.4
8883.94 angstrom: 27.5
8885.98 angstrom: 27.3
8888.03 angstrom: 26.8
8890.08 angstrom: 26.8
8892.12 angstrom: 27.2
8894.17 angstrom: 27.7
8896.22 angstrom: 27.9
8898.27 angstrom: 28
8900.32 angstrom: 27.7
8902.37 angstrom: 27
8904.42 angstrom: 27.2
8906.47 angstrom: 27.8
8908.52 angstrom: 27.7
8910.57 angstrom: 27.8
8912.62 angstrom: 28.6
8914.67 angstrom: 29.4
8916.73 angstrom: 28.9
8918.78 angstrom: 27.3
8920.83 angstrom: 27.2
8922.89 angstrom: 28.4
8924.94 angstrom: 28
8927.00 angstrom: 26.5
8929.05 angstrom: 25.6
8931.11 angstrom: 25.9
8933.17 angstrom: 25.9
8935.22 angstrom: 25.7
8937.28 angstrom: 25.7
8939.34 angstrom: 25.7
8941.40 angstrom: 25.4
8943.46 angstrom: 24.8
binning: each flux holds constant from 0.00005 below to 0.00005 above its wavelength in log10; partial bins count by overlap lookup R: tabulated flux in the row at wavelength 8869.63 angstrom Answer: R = 27.1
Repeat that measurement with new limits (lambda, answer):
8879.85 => 27.5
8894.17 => 27.7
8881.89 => 27.4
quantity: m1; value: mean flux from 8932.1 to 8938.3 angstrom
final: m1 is 25.8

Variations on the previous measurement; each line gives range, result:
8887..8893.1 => 26.9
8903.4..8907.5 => 27.5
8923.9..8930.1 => 26.7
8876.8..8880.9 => 27.5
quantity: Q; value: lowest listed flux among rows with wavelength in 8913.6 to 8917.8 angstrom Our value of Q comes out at 28.9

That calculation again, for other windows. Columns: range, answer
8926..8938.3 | 25.6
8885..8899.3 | 26.8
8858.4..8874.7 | 26.2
